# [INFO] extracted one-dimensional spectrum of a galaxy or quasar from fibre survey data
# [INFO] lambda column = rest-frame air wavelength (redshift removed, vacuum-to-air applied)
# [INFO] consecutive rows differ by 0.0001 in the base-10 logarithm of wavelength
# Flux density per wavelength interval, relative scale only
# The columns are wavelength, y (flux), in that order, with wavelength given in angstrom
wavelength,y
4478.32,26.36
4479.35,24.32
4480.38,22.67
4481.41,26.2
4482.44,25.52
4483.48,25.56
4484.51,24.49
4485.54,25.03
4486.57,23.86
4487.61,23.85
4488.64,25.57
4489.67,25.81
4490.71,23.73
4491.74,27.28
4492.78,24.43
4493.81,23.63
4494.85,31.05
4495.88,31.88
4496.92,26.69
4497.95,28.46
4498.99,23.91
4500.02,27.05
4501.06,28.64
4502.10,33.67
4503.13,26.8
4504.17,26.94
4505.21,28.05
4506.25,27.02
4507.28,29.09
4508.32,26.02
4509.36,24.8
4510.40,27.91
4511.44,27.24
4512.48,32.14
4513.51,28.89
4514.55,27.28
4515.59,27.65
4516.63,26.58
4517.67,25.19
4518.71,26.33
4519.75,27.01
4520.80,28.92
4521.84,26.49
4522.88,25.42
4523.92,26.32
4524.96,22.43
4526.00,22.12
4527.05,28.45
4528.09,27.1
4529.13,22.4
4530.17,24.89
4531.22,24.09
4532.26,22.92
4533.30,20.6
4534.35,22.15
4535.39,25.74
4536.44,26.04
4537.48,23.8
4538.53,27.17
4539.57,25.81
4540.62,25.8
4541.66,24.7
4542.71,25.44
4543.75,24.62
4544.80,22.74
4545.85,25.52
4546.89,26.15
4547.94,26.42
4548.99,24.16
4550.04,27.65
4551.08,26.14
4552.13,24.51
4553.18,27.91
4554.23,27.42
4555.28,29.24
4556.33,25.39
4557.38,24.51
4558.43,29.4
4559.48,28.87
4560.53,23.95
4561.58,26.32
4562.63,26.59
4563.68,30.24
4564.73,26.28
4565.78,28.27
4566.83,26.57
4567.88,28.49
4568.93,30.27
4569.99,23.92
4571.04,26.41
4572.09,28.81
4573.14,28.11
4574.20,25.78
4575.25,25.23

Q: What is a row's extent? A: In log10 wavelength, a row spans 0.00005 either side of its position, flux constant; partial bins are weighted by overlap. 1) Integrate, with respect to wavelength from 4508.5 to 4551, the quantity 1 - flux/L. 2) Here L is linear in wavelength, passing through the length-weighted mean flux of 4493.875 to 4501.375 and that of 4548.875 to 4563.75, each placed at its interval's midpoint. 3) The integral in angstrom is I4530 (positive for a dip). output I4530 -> 2.5 angstrom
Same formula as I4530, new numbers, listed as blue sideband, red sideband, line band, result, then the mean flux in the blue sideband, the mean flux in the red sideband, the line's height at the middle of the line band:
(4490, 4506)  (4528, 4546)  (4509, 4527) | -0.5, 27.4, 24.4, 25.9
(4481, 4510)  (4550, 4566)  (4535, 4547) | 0.7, 26.6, 27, 26.9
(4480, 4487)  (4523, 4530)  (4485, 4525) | -3.4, 24.8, 24.9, 24.8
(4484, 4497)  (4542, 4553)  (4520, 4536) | 0.5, 25.9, 25.4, 25.6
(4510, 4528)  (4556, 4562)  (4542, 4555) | 0.4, 26.8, 26.4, 26.5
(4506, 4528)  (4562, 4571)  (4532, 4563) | 1.9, 26.8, 27.5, 27.2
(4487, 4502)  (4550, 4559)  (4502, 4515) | -0.6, 26.7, 26.9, 26.8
